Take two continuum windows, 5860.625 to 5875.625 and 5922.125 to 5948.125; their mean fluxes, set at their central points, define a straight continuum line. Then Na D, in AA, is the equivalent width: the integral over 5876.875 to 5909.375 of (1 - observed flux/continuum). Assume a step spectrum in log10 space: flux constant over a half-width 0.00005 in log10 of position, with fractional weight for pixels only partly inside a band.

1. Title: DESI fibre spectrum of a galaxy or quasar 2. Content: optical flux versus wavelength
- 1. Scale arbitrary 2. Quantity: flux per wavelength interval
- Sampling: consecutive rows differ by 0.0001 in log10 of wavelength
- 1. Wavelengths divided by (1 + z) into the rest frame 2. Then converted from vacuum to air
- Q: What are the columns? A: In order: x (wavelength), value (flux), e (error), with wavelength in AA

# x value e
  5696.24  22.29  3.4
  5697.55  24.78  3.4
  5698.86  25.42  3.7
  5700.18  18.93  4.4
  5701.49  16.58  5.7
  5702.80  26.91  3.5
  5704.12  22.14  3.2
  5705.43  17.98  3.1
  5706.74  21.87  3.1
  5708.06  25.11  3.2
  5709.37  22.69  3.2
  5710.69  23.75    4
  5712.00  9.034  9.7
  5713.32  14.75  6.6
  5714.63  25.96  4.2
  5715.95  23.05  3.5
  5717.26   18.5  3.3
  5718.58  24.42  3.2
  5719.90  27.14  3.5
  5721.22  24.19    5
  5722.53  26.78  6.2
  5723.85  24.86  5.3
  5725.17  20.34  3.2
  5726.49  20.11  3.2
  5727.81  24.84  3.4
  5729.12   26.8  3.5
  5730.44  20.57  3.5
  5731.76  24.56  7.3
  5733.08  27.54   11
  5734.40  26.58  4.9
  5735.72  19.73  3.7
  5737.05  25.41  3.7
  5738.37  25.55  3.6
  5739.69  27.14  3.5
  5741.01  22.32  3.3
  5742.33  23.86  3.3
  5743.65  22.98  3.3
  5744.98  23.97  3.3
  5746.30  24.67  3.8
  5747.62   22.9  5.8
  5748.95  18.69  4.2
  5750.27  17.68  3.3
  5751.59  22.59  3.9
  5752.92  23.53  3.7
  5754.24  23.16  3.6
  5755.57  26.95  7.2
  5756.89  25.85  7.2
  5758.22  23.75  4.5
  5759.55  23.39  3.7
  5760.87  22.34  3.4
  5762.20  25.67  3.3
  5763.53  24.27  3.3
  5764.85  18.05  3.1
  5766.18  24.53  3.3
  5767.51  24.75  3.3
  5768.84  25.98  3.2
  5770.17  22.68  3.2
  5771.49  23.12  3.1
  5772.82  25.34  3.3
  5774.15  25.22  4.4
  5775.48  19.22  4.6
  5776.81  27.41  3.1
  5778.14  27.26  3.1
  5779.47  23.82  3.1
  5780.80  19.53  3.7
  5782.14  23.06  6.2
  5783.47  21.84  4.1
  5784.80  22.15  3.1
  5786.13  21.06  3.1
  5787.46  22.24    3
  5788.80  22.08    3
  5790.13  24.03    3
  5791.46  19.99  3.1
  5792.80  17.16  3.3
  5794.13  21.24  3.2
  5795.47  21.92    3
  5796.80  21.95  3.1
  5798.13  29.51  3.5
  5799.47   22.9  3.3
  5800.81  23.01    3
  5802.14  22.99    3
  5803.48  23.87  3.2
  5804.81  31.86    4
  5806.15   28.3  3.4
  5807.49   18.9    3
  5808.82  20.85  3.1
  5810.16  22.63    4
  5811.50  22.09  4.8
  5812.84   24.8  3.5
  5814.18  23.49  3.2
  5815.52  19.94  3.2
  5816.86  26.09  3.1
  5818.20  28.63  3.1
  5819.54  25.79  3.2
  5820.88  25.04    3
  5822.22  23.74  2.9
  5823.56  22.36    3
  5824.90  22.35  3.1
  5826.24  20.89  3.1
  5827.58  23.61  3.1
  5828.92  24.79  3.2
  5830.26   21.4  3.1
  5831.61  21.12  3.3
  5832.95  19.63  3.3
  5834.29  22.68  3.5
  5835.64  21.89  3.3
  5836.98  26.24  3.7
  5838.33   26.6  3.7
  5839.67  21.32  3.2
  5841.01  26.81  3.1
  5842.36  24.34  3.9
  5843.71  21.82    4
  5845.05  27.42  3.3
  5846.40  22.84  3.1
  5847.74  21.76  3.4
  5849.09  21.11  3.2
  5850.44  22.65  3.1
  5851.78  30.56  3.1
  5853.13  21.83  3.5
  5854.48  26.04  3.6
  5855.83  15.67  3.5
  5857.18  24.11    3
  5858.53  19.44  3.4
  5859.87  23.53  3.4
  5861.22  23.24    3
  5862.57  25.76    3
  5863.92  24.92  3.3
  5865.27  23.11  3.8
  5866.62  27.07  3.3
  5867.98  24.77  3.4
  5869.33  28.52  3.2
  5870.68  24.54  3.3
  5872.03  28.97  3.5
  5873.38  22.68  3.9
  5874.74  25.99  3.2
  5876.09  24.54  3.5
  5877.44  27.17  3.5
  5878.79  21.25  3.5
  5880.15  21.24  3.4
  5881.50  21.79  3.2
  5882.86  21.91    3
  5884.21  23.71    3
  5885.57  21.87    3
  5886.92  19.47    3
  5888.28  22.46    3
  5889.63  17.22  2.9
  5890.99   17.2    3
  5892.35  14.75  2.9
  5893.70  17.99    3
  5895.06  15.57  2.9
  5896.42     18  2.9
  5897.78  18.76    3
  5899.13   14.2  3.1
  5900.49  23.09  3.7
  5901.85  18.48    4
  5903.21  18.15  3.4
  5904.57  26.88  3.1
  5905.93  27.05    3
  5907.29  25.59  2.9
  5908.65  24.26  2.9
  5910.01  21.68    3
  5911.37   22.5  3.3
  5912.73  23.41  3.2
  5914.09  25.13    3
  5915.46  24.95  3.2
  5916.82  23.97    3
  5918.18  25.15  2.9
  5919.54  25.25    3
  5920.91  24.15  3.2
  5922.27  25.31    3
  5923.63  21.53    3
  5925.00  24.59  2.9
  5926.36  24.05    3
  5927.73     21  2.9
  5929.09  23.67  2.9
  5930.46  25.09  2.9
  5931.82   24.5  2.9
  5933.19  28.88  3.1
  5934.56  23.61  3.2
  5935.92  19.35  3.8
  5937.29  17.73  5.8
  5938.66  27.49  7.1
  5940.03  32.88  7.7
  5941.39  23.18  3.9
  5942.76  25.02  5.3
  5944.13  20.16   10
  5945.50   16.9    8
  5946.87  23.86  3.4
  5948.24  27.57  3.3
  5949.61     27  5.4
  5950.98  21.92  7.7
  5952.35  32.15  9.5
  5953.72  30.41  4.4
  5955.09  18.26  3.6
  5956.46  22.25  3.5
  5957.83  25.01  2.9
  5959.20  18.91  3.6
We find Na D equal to 5.3 AA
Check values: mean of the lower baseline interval 25.4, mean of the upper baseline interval 23.7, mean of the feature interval 20.7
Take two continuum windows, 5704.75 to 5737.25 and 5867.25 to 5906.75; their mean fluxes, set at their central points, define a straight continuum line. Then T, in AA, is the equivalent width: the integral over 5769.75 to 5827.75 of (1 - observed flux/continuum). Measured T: -2.98 AA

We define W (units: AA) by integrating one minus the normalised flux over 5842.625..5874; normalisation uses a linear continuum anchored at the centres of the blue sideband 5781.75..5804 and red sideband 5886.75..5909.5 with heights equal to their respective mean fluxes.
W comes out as -4.7 AA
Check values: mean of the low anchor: 22.4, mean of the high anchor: 20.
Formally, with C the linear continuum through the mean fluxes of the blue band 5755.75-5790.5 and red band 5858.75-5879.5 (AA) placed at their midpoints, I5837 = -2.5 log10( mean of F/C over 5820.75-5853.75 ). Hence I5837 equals 0.05 mag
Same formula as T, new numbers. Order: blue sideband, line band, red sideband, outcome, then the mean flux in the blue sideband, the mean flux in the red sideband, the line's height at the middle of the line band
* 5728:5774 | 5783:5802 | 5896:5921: 1.00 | 23.8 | 22.7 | 23.5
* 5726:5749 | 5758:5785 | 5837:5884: 0.51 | 24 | 24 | 24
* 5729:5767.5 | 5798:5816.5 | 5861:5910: -0.63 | 23.6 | 22.3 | 23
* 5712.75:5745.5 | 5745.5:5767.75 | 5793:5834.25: 0.51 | 23.7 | 23.4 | 23.6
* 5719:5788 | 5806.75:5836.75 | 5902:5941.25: 1.14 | 23.6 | 24.1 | 23.8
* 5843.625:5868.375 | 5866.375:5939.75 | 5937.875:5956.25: 4.69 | 23.6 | 25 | 24.3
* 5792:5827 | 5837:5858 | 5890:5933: -0.62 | 23.5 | 22.2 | 23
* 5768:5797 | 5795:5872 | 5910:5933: -2.14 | 22.7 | 24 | 23.2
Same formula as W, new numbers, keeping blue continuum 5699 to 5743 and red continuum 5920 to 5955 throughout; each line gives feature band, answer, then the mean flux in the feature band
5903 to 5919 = 0.0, 24.2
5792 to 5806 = -0.3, 23.8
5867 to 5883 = -0.4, 24.6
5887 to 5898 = 2.9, 17.8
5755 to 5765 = -0.4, 24.1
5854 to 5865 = 0.5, 22.8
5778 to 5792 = 0.6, 22.3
